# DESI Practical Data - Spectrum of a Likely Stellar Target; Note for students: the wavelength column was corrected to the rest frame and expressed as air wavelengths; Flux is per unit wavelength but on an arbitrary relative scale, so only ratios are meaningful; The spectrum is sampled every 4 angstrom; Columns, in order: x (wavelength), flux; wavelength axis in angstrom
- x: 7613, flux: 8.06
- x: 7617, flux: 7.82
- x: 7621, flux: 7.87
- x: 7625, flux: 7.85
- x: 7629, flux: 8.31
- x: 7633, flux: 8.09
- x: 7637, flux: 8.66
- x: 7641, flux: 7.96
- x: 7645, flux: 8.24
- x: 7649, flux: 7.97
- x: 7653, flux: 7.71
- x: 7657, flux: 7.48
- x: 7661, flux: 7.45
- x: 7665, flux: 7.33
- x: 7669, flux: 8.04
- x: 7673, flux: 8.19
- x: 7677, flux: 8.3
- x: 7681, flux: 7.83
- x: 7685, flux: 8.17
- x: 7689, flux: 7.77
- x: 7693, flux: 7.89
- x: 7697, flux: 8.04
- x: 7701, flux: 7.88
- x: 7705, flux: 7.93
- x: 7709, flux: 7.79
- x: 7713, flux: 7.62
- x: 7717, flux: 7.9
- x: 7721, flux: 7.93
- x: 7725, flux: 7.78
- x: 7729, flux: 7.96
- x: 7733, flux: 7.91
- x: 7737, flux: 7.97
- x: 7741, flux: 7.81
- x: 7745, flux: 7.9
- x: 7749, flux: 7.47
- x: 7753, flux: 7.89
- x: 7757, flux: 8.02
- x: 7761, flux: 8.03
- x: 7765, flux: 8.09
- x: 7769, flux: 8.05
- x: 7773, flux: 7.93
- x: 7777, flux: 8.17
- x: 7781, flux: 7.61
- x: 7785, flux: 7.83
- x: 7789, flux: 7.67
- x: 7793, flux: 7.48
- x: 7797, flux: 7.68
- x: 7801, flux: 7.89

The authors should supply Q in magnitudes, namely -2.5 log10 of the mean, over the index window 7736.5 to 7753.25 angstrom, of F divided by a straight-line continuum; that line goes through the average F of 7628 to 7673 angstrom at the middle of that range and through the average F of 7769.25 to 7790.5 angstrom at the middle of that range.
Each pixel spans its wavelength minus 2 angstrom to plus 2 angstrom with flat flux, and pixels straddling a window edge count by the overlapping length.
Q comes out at 0.014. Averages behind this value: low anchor 7.93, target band 7.78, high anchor 7.86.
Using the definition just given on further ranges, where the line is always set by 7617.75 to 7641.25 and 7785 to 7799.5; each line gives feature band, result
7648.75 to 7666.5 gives 0.07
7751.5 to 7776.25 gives -0.04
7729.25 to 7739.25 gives -0.02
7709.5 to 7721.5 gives 0.01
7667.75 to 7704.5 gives -0.01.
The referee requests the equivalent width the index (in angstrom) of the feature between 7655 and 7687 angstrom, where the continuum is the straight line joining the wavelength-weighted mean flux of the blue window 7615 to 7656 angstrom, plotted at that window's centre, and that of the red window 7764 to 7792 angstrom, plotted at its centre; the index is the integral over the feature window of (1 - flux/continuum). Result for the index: 0.6 angstrom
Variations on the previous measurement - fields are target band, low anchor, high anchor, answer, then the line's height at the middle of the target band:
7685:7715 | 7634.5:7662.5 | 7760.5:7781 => 0.38 angstrom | 7.97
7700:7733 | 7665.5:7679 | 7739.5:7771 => 0.57 angstrom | 7.99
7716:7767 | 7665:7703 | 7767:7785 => 0.32 angstrom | 7.95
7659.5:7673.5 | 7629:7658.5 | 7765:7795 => 0.51 angstrom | 8.01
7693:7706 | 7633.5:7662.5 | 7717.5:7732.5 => -0.05 angstrom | 7.91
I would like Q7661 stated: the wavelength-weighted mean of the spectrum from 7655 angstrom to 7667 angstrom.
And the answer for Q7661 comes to 7.42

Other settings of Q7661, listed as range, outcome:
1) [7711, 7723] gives 7.82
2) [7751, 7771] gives 8.02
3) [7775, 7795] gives 7.75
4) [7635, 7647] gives 8.29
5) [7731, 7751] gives 7.81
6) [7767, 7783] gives 7.94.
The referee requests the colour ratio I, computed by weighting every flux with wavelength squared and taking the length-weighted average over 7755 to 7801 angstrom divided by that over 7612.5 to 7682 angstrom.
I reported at 1.02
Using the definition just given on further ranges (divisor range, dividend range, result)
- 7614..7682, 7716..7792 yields 1.02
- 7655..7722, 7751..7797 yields 1.03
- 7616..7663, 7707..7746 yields 1.01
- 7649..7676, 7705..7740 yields 1.03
